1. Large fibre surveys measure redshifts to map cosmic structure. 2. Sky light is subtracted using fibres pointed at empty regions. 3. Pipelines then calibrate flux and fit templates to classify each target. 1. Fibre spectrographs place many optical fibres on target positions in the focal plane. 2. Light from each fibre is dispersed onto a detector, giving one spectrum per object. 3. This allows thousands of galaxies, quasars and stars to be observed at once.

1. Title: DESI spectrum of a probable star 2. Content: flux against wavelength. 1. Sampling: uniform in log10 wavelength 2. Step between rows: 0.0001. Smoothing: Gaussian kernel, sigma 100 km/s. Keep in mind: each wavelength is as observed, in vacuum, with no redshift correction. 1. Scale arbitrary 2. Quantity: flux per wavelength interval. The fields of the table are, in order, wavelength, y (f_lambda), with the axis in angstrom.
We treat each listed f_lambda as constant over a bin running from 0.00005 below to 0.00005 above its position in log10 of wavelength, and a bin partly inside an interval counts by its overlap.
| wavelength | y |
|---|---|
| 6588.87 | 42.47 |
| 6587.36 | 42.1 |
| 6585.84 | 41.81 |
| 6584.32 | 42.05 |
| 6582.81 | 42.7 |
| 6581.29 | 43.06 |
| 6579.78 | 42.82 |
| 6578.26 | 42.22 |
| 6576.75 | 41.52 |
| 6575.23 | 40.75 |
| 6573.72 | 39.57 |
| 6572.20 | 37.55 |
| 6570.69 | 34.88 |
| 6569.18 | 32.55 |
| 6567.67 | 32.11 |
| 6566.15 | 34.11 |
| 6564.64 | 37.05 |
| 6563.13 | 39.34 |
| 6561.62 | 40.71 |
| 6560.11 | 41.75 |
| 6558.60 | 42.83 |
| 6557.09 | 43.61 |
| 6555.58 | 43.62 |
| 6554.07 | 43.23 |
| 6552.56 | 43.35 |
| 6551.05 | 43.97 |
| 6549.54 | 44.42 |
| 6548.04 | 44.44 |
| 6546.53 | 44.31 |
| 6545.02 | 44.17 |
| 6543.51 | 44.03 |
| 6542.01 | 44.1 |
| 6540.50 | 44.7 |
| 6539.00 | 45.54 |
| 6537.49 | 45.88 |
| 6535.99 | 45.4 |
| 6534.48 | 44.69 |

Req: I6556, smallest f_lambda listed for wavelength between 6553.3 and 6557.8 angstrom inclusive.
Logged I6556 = 43.23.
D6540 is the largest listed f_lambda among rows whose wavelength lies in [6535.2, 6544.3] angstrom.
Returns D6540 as 45.88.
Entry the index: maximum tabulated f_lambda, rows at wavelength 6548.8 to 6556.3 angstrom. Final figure 44.42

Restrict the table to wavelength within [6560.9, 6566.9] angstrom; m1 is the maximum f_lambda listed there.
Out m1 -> 40.71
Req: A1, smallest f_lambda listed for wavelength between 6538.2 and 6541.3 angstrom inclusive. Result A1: 44.7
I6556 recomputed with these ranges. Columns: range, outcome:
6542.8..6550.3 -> 44.03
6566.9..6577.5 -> 32.11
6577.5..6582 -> 42.22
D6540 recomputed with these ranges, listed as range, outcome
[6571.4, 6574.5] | 39.57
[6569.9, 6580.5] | 42.82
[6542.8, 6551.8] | 44.44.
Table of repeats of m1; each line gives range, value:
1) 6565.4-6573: 37.55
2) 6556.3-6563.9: 43.61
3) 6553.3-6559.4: 43.62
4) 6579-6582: 43.06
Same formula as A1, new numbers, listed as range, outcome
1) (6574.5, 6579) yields 40.75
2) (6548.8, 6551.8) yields 43.97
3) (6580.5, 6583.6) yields 42.7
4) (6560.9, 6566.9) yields 34.11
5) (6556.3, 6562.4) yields 40.71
